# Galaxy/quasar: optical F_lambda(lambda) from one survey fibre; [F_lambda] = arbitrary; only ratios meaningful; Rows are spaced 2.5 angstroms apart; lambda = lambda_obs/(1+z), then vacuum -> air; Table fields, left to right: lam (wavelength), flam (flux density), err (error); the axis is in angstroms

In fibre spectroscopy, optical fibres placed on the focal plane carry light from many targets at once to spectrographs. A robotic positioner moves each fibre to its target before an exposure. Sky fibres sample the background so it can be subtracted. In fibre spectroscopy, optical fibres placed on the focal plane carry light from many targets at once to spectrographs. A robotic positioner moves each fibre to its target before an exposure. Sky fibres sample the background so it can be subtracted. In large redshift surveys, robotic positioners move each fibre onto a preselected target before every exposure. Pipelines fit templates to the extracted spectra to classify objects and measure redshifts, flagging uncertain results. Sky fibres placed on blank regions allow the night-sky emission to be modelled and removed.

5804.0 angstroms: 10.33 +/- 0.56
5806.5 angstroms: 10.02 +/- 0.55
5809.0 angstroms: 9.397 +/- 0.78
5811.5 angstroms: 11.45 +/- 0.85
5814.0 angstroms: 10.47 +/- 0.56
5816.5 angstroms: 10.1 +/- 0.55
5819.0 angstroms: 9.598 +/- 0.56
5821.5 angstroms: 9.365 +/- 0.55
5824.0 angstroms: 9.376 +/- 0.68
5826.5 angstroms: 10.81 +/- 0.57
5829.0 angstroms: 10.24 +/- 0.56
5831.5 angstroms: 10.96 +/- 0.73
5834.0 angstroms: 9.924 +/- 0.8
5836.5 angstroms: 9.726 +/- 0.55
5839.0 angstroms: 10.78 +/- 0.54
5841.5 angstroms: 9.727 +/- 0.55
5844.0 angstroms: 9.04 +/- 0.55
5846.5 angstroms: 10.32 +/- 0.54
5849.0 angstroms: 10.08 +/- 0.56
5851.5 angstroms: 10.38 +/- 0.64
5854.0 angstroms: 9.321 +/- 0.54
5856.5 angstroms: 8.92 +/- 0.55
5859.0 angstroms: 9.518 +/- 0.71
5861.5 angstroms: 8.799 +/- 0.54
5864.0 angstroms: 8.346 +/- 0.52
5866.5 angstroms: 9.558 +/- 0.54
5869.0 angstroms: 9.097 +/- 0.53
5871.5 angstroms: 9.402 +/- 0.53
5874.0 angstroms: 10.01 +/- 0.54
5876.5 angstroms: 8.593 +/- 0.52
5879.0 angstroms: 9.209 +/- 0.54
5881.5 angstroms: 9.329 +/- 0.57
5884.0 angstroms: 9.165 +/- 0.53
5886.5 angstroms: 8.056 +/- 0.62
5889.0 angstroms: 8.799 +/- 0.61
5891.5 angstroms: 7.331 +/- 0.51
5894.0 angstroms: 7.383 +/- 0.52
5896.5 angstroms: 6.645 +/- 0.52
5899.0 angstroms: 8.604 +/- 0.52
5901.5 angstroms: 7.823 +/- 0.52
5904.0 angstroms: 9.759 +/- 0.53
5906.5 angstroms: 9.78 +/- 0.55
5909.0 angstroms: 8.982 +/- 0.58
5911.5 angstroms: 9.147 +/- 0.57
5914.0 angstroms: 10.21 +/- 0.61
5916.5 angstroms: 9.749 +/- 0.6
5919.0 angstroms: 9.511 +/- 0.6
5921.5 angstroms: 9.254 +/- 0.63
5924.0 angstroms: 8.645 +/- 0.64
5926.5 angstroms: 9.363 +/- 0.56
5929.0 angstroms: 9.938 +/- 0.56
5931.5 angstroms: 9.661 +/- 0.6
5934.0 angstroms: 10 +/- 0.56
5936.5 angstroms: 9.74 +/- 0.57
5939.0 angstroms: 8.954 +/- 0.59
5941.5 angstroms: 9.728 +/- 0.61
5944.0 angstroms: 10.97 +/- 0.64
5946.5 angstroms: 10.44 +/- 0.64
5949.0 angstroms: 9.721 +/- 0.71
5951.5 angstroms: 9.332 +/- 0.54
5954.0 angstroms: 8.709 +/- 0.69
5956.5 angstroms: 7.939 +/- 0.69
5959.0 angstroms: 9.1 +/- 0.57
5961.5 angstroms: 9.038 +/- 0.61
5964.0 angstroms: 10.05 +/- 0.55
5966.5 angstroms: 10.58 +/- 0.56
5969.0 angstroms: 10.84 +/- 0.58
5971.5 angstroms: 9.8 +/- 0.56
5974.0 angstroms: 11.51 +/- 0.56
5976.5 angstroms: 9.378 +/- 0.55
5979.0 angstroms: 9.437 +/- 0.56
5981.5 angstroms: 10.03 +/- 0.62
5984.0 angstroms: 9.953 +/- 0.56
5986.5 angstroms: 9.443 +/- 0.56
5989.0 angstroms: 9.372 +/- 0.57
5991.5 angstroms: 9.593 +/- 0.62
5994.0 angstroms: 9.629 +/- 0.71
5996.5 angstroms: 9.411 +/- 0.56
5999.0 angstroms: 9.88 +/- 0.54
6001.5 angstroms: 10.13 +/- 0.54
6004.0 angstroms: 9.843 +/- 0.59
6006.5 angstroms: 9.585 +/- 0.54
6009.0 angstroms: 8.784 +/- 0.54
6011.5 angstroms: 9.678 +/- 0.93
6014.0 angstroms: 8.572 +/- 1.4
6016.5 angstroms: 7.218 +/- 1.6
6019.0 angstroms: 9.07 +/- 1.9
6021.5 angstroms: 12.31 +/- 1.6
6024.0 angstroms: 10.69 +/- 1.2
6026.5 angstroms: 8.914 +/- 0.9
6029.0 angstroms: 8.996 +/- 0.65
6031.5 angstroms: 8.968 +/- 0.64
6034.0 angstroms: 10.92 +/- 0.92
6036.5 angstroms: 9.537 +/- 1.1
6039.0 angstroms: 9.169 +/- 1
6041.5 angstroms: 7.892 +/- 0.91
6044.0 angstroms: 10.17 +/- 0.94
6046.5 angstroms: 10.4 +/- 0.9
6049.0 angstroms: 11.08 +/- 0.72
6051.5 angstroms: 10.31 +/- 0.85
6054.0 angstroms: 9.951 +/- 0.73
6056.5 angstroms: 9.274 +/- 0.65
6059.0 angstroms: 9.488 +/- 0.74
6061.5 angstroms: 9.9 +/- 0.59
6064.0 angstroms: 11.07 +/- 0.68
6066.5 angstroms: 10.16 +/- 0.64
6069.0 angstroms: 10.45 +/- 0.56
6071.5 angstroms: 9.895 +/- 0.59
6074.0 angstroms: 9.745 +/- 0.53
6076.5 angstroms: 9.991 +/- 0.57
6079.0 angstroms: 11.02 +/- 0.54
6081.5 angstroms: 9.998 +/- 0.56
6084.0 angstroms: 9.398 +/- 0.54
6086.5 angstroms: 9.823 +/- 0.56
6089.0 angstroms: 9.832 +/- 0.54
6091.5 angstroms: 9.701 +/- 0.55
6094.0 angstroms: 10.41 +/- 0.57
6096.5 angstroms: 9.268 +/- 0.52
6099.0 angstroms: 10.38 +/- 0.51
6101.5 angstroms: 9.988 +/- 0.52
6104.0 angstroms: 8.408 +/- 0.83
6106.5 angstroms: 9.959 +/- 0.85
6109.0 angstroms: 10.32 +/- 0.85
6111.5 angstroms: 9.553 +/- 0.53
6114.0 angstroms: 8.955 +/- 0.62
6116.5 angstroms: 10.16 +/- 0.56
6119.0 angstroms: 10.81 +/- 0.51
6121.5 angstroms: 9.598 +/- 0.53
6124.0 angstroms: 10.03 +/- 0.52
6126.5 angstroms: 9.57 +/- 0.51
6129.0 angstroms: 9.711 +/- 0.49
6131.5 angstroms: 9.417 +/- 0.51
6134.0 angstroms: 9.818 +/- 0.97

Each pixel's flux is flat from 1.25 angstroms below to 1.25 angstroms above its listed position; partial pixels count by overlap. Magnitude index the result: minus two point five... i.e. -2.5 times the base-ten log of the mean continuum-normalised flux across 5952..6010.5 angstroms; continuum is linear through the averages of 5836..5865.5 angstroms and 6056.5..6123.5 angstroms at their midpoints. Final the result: 0.01 mag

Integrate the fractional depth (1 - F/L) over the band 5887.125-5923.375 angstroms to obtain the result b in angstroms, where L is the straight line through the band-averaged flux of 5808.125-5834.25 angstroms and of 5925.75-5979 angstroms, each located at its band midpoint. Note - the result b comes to 4.13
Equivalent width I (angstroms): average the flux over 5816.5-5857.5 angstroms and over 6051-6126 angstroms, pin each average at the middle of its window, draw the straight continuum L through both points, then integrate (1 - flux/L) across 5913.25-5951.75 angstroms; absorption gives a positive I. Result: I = 0.8 angstroms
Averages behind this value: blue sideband 9.92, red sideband 9.92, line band 9.7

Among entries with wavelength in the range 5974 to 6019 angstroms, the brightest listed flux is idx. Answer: 11.51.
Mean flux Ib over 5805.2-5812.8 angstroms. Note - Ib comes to 10.3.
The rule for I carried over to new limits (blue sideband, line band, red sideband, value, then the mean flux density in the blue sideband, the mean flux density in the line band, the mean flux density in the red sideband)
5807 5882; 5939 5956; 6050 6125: 0.26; 9.74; 9.67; 9.93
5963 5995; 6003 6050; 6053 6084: 2.14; 9.97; 9.56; 10.1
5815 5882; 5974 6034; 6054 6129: 1.37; 9.66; 9.59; 9.9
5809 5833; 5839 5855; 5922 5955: 0.30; 10.2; 9.89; 9.63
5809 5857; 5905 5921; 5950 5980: 0.40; 10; 9.55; 9.65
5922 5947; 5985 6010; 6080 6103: 0.49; 9.71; 9.58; 9.86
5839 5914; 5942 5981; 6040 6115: -1.59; 9.05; 9.79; 9.89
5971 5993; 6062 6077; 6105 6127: -0.53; 9.83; 10.2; 9.88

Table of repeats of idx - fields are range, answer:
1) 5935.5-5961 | 10.97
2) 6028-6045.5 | 10.92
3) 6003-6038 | 12.31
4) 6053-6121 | 11.07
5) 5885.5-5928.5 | 10.21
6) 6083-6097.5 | 10.41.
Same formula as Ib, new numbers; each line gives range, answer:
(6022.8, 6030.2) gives 9.53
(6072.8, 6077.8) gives 9.88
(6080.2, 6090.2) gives 9.77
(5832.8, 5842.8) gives 10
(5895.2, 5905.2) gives 8.2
